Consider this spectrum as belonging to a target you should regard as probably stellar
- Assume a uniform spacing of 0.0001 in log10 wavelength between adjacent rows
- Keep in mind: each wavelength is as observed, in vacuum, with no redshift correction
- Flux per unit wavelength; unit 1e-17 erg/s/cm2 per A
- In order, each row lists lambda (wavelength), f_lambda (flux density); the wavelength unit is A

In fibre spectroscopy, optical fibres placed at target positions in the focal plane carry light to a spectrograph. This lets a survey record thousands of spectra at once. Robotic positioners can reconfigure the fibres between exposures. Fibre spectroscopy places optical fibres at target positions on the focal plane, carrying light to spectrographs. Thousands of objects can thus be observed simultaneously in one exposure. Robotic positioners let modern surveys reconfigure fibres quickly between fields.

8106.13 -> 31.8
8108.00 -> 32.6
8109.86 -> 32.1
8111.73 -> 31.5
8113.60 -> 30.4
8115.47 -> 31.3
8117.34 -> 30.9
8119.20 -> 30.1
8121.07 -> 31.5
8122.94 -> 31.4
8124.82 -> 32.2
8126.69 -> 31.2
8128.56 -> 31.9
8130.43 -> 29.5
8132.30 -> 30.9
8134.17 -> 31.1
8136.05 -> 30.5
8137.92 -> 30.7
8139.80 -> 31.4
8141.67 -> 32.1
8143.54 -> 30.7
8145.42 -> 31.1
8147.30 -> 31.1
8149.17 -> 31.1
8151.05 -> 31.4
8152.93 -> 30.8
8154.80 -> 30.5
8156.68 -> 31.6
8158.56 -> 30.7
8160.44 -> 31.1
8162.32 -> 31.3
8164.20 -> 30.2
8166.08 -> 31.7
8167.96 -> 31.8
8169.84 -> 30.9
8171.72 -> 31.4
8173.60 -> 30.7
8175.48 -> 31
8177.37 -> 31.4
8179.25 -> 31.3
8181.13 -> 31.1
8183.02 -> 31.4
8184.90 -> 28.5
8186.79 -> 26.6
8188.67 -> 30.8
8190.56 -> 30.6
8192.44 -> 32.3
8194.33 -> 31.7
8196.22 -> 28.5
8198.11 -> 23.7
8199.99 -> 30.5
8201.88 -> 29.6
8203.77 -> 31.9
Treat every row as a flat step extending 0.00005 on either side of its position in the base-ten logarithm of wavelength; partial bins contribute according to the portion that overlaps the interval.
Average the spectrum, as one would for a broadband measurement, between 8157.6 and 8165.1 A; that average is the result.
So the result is 30.8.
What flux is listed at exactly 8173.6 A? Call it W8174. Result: 30.7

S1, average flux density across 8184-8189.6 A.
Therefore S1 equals 28.6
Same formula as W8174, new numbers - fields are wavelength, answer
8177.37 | 31.4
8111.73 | 31.5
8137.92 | 30.7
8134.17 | 31.1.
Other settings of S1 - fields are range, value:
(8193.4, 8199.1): 28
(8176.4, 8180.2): 31.3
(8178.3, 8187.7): 29.8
